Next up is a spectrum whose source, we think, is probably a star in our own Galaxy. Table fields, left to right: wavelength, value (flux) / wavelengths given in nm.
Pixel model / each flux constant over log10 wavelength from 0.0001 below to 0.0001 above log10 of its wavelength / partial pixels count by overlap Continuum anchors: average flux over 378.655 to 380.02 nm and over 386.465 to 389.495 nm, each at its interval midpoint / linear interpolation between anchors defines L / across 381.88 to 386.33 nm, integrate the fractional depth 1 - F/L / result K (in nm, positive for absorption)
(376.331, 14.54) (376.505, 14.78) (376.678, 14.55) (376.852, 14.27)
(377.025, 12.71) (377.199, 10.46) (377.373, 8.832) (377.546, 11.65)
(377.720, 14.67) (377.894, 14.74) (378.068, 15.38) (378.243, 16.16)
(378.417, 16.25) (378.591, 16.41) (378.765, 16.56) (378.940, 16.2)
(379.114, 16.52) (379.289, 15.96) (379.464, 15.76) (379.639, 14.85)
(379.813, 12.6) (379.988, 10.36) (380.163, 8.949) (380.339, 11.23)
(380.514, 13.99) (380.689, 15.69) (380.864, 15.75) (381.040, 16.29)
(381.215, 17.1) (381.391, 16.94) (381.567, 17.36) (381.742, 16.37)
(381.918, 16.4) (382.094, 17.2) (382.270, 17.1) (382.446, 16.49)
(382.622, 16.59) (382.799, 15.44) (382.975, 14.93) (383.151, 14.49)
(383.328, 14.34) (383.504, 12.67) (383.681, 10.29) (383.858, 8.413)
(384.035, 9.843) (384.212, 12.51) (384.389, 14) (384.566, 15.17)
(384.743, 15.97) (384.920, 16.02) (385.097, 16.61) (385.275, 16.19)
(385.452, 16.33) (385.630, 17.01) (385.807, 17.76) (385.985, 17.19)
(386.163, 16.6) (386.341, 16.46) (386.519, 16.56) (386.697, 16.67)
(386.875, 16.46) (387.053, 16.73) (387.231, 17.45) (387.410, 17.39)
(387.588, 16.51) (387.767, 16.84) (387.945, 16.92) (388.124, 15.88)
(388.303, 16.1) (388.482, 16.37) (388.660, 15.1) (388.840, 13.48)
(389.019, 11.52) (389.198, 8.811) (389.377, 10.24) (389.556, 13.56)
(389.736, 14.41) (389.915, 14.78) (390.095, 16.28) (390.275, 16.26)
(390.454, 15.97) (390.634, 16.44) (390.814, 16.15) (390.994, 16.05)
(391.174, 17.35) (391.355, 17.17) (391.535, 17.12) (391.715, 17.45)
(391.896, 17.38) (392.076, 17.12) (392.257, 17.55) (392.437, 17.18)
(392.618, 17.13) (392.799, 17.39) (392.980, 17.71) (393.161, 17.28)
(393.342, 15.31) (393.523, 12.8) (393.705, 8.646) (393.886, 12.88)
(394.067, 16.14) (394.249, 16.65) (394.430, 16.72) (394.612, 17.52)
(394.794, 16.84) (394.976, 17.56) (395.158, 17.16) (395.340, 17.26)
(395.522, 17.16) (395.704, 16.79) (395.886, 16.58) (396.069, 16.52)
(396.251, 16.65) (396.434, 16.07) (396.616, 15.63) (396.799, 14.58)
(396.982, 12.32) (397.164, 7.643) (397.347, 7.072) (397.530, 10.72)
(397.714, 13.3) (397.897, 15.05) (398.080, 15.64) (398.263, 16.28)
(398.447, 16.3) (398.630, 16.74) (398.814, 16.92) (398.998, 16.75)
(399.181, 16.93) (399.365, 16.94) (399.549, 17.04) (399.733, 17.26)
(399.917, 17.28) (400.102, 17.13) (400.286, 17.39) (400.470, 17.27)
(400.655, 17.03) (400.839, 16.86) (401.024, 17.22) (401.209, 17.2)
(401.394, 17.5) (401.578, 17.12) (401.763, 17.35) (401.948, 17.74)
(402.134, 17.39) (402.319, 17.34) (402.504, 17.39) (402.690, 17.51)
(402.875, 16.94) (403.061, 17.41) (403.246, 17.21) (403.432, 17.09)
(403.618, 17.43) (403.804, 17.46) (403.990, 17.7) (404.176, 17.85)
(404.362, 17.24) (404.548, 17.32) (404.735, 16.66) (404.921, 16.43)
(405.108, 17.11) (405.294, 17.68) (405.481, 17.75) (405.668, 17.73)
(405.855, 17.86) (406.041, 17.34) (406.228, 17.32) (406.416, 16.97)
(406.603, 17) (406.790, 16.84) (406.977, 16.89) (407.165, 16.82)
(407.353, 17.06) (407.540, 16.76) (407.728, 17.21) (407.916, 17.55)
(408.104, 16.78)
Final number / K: 0.03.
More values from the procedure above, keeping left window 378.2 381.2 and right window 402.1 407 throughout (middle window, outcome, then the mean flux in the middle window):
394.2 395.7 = -0.07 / 17.1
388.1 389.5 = 0.21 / 13.3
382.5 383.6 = 0.02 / 14.8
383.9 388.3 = -0.17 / 16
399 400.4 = -0.03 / 17.1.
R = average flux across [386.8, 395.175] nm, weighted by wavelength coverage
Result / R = 15.8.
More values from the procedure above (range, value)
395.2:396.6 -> 16.7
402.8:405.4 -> 17.3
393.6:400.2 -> 15.4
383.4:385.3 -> 13.3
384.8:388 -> 16.8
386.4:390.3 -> 15.2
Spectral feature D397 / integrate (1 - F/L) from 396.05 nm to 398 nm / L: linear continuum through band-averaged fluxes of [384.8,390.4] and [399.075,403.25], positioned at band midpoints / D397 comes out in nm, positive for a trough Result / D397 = 0.42 nm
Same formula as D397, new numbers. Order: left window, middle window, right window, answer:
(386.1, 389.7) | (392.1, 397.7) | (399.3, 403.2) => 0.36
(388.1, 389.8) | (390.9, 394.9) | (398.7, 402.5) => -0.42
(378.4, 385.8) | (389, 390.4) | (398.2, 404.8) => 0.21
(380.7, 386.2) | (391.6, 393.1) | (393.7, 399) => -0.21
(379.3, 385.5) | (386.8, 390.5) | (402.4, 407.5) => 0.06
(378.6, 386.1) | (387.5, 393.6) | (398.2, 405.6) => 0.07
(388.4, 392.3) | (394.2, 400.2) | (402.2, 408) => 0.20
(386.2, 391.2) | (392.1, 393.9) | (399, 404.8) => 0.05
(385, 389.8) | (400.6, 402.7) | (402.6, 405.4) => -0.03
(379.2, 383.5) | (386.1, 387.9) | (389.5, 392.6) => -0.11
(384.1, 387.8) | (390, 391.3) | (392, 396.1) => -0.01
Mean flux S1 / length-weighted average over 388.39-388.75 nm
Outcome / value 15.8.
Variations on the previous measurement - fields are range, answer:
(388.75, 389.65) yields 11.5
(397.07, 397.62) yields 8.51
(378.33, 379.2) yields 16.4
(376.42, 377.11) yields 14.1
